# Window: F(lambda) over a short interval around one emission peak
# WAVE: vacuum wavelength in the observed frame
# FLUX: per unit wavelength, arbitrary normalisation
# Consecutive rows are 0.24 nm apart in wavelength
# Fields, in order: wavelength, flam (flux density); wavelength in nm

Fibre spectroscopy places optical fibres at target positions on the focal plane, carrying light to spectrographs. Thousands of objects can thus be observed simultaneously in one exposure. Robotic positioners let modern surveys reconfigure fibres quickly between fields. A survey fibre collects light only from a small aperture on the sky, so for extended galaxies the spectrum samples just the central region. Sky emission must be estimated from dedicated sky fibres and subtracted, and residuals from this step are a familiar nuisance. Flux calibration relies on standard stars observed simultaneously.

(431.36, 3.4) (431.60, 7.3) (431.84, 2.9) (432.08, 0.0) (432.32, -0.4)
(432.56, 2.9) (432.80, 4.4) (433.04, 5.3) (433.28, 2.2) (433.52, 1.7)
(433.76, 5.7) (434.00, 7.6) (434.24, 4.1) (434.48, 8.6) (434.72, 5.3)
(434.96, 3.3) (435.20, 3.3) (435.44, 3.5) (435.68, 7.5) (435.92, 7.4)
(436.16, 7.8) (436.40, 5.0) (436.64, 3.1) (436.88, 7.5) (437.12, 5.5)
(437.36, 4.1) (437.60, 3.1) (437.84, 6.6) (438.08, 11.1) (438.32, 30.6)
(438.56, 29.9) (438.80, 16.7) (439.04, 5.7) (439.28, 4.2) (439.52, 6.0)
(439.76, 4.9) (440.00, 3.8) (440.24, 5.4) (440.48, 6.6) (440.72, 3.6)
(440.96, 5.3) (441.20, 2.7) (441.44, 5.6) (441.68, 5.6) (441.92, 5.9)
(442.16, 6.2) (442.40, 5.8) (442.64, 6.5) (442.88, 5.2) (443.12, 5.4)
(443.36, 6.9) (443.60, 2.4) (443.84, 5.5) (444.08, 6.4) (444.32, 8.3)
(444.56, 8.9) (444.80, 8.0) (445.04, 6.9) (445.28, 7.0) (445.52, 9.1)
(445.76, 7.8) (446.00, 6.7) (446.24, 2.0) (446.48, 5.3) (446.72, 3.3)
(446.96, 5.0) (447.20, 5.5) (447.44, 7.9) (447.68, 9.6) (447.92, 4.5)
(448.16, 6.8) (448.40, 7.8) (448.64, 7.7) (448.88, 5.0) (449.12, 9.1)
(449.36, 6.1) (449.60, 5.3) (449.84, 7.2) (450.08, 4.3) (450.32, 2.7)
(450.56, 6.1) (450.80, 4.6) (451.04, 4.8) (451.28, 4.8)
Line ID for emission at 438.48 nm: [O II] 3727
